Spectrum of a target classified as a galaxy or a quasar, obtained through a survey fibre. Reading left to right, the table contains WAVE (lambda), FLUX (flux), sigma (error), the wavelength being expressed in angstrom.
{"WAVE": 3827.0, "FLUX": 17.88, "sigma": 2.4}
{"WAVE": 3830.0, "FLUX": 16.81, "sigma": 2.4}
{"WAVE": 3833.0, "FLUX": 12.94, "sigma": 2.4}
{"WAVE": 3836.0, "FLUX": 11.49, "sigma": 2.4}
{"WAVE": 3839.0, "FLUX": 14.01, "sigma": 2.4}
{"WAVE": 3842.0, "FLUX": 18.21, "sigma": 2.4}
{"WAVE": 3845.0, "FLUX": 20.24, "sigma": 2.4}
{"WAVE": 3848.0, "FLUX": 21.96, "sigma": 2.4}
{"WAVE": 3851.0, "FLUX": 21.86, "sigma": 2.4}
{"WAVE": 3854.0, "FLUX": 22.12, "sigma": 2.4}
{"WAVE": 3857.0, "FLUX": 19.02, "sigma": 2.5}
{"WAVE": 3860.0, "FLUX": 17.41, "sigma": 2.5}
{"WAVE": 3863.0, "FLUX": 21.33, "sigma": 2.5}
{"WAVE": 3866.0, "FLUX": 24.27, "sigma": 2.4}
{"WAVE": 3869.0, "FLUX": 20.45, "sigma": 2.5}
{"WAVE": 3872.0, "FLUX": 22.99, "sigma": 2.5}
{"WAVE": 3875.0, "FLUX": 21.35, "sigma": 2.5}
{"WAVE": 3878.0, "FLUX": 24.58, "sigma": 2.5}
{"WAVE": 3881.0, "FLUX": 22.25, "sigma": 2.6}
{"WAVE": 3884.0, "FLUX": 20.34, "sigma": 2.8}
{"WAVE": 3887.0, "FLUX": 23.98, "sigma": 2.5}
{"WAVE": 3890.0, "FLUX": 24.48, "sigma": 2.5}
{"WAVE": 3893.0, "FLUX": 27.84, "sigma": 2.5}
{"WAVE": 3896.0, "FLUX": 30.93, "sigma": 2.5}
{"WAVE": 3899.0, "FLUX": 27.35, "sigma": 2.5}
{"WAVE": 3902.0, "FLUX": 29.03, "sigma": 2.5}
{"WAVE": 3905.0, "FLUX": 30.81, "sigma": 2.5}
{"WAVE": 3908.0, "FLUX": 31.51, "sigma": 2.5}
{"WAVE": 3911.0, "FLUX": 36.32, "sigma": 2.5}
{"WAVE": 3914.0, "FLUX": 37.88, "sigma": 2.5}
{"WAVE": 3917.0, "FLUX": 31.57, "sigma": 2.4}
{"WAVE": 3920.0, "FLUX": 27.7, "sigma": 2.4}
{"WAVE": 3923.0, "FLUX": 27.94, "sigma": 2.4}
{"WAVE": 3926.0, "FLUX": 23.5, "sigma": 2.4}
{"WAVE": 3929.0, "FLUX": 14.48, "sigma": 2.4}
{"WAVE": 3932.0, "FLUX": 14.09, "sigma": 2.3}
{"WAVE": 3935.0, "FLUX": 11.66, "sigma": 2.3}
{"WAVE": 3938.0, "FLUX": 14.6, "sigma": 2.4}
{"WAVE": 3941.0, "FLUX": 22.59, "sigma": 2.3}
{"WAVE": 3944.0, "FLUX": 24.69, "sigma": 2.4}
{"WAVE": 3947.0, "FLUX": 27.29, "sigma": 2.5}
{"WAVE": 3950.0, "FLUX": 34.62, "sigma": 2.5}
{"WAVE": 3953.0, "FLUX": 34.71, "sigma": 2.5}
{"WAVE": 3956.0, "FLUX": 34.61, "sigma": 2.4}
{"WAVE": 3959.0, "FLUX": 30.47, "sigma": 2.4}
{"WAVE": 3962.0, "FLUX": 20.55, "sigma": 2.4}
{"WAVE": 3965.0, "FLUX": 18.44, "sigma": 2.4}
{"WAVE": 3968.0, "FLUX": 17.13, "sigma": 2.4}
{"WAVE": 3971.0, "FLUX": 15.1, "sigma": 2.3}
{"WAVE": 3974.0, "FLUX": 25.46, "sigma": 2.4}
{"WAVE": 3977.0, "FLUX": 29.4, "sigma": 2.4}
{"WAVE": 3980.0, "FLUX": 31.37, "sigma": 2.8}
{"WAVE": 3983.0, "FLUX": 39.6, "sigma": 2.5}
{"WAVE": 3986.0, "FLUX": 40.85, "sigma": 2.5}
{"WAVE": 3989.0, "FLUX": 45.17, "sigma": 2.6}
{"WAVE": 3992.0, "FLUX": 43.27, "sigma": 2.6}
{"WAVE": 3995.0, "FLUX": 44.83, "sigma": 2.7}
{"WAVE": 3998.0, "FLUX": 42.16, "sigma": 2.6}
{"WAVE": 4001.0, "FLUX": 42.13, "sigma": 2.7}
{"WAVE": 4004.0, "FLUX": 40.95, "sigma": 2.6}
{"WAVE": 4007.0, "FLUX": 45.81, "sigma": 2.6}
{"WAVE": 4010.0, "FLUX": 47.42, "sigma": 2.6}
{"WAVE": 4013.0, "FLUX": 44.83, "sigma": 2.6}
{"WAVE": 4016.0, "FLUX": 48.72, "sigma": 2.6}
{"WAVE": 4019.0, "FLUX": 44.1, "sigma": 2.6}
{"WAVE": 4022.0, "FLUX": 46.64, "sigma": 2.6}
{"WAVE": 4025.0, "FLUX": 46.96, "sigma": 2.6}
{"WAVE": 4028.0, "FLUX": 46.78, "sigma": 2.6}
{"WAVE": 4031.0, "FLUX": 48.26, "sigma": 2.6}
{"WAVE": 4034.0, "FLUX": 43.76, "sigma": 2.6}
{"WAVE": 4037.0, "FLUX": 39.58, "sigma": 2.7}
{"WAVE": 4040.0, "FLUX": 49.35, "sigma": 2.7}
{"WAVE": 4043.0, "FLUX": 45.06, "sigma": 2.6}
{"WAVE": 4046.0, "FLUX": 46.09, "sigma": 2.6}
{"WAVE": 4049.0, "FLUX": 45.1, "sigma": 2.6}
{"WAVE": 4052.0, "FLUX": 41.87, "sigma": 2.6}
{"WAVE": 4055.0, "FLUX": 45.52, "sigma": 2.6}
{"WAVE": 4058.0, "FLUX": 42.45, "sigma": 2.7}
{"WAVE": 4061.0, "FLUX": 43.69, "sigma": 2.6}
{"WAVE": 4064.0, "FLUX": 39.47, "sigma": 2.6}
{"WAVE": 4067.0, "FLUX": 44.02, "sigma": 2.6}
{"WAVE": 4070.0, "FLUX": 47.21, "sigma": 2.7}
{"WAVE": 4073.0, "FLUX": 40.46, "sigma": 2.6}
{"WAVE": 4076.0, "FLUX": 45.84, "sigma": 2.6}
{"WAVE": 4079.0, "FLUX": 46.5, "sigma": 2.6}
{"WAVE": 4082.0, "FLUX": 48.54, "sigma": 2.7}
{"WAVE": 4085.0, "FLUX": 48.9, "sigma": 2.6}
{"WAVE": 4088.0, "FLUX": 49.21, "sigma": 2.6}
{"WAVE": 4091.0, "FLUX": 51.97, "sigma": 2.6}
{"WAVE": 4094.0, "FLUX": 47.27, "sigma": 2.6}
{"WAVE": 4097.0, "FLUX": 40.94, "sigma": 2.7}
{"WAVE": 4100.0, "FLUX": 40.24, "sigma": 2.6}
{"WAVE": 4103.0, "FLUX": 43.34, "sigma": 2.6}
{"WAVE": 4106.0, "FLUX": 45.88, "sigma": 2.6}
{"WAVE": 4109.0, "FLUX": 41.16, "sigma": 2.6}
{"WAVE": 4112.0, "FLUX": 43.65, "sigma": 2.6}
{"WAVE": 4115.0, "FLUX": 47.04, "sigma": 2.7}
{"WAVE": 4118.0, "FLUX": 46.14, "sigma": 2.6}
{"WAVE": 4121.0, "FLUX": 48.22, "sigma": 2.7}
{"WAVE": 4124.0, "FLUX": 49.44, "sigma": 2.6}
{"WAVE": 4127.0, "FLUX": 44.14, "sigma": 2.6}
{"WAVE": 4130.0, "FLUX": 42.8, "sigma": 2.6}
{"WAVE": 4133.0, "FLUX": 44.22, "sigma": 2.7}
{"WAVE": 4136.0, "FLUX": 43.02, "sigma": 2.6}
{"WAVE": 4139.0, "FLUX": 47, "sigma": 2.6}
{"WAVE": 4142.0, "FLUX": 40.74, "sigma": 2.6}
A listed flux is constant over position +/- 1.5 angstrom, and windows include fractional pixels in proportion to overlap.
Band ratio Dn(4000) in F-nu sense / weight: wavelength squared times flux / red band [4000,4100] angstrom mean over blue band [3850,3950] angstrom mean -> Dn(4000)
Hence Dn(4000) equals 2.00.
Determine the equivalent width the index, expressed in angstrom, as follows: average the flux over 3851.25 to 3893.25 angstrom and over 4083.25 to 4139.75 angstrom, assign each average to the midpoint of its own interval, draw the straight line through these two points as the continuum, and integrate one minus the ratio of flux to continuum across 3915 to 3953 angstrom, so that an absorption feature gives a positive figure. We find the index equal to 6.2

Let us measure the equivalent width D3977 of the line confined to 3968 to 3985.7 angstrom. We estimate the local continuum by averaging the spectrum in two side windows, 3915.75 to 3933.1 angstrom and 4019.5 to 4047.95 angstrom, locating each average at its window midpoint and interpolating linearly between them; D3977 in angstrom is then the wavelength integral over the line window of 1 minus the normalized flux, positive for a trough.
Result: 3.2 angstrom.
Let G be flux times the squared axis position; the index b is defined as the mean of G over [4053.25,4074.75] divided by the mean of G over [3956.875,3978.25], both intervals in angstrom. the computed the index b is 2.01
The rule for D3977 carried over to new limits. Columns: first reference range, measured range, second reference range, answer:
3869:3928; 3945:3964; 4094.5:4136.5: 1.0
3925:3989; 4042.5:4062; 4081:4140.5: -3.2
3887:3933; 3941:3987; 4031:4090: 8.1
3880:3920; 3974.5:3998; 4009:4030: 1.6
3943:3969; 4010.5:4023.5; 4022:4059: -2.0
